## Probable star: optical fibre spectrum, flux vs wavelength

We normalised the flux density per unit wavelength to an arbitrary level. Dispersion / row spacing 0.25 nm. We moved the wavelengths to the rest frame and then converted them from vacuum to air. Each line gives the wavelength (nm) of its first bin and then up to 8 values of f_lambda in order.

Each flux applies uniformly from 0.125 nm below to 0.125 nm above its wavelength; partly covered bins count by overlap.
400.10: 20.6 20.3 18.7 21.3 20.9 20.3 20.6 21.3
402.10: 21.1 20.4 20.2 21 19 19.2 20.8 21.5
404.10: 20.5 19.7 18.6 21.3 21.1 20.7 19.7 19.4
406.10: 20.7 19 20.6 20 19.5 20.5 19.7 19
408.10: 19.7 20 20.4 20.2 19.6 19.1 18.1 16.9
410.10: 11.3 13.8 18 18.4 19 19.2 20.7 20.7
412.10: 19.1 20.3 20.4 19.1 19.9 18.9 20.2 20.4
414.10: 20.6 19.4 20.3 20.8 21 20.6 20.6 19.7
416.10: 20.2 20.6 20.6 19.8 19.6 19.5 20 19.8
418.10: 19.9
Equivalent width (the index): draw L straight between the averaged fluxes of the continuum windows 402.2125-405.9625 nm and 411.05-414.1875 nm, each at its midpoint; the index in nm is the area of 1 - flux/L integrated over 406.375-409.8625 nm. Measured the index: 0.08 nm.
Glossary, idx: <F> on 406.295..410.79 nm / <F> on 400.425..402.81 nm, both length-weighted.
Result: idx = 0.91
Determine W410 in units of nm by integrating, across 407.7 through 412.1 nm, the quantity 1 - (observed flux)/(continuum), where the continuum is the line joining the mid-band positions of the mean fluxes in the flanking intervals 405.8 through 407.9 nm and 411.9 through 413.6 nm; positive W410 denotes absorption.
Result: 0.29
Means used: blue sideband 19.9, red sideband 19.7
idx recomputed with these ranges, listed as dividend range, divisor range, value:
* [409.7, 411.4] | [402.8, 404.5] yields 0.82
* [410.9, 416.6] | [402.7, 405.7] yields 0.99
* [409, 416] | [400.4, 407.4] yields 0.94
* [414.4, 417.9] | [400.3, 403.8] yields 0.99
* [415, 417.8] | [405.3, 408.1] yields 1.02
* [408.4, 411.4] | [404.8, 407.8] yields 0.89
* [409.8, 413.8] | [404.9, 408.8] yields 0.93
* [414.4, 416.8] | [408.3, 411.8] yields 1.12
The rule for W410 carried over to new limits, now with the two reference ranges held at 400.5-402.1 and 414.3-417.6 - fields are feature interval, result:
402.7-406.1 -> 0.05 nm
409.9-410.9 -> 0.25 nm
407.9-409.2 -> 0.03 nm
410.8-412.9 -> 0.06 nm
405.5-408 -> 0.08 nm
